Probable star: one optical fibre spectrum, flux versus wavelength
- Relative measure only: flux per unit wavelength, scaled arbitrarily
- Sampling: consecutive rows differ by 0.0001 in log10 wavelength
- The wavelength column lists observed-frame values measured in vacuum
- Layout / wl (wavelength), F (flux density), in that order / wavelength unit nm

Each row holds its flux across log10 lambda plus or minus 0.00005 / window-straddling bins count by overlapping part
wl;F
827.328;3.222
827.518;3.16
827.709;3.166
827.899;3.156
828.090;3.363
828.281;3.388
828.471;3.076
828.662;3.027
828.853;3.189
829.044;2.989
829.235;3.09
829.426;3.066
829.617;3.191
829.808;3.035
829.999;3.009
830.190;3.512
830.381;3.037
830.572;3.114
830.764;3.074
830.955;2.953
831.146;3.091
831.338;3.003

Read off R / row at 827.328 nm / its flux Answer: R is 3.222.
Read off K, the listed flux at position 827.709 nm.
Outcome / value 3.166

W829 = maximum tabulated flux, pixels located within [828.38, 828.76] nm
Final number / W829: 3.076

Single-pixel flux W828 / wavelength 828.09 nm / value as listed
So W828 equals 3.363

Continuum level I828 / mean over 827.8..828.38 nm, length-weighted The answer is 3.3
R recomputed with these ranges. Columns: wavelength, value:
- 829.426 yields 3.066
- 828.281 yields 3.388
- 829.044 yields 2.989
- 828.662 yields 3.027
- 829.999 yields 3.009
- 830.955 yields 2.953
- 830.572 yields 3.114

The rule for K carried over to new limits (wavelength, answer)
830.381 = 3.037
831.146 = 3.091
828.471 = 3.076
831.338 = 3.003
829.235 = 3.09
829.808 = 3.035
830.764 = 3.074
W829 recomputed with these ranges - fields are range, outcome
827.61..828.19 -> 3.363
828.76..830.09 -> 3.191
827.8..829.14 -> 3.388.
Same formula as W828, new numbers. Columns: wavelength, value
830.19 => 3.512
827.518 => 3.16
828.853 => 3.189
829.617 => 3.191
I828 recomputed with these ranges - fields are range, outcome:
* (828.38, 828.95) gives 3.09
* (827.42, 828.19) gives 3.21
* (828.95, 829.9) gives 3.07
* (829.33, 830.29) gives 3.16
